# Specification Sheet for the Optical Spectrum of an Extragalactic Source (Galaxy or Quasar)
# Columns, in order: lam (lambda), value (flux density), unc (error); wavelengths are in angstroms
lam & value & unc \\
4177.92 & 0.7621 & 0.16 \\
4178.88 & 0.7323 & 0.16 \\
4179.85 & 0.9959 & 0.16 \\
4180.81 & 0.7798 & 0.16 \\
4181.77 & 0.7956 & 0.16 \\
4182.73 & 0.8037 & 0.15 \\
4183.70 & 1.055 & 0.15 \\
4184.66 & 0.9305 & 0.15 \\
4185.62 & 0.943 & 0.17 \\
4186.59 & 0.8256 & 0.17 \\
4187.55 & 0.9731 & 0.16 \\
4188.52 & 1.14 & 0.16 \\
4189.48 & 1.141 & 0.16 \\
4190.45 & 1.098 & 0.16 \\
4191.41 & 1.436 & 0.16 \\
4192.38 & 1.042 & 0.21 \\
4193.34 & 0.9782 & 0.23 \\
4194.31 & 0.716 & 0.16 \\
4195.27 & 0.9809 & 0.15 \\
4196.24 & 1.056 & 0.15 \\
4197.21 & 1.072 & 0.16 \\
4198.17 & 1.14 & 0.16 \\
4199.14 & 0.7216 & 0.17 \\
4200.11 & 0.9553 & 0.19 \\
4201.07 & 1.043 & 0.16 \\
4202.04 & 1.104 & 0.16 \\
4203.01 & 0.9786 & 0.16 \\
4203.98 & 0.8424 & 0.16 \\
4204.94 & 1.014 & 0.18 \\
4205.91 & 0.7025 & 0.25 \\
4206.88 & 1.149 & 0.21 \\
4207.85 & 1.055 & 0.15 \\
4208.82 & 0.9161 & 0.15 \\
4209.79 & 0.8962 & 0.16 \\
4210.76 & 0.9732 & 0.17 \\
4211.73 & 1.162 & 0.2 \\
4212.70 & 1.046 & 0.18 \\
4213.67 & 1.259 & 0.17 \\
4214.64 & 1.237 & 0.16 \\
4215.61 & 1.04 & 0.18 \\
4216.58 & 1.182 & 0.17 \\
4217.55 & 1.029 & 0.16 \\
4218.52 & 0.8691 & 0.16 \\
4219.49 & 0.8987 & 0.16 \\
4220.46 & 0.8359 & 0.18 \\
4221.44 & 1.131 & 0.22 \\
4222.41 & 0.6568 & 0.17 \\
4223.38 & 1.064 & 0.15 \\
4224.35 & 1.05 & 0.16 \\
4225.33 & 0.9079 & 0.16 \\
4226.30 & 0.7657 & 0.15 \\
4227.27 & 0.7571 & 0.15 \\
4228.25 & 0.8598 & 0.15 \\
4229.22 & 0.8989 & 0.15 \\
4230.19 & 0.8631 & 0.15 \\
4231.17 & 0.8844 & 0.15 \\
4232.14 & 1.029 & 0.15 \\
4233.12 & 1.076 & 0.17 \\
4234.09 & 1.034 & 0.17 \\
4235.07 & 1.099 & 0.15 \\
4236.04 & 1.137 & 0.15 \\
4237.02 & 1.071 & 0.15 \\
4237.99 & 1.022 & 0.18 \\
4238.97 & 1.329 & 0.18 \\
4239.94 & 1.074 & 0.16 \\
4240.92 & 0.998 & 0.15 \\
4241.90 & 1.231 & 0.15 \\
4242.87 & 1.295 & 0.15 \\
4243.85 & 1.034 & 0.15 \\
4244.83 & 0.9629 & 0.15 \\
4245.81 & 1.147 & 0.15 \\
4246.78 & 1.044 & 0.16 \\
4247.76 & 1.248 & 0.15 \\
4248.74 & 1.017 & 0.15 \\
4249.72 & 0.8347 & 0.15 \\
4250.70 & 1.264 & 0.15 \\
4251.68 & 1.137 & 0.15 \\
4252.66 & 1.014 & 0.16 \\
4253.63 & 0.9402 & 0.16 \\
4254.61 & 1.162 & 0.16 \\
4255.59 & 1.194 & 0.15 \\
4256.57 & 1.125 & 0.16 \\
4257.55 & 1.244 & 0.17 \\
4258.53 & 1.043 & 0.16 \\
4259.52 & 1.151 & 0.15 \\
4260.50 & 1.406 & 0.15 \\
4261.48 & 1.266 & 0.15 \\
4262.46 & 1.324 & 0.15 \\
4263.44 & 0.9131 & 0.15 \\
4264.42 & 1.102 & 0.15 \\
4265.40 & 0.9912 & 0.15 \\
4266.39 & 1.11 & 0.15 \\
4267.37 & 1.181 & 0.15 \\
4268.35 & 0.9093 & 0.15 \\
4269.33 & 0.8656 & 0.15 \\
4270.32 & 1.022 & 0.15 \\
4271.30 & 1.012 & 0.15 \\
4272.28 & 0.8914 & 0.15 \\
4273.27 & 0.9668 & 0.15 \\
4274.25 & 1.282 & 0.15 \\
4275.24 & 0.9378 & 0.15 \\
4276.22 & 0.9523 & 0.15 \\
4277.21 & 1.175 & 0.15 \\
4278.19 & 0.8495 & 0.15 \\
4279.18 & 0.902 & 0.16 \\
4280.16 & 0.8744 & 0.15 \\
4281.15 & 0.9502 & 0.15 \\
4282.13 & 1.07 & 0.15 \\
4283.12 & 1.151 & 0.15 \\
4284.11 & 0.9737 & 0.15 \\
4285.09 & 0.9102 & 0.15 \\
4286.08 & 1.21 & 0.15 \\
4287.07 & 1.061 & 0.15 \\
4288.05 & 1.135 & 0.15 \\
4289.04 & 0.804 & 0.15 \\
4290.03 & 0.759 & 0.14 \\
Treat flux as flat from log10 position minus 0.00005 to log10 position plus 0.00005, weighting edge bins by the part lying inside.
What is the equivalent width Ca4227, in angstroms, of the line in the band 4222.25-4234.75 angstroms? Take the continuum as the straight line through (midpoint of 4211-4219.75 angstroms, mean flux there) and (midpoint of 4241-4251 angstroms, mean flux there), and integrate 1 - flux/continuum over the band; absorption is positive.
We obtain 1.9 angstroms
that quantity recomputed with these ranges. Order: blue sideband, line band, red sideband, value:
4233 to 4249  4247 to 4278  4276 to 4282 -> -1.8 angstroms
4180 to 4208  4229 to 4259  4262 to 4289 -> -2.2 angstroms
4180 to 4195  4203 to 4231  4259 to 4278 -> 1.3 angstroms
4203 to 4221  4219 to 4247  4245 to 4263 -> 1.8 angstroms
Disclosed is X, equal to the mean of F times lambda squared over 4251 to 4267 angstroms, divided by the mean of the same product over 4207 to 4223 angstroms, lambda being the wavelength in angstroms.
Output 1.14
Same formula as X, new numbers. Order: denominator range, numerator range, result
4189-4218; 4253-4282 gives 1.06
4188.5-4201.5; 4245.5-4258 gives 1.10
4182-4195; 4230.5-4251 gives 1.11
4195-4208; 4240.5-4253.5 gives 1.13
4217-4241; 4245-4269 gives 1.16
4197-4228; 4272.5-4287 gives 1.07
